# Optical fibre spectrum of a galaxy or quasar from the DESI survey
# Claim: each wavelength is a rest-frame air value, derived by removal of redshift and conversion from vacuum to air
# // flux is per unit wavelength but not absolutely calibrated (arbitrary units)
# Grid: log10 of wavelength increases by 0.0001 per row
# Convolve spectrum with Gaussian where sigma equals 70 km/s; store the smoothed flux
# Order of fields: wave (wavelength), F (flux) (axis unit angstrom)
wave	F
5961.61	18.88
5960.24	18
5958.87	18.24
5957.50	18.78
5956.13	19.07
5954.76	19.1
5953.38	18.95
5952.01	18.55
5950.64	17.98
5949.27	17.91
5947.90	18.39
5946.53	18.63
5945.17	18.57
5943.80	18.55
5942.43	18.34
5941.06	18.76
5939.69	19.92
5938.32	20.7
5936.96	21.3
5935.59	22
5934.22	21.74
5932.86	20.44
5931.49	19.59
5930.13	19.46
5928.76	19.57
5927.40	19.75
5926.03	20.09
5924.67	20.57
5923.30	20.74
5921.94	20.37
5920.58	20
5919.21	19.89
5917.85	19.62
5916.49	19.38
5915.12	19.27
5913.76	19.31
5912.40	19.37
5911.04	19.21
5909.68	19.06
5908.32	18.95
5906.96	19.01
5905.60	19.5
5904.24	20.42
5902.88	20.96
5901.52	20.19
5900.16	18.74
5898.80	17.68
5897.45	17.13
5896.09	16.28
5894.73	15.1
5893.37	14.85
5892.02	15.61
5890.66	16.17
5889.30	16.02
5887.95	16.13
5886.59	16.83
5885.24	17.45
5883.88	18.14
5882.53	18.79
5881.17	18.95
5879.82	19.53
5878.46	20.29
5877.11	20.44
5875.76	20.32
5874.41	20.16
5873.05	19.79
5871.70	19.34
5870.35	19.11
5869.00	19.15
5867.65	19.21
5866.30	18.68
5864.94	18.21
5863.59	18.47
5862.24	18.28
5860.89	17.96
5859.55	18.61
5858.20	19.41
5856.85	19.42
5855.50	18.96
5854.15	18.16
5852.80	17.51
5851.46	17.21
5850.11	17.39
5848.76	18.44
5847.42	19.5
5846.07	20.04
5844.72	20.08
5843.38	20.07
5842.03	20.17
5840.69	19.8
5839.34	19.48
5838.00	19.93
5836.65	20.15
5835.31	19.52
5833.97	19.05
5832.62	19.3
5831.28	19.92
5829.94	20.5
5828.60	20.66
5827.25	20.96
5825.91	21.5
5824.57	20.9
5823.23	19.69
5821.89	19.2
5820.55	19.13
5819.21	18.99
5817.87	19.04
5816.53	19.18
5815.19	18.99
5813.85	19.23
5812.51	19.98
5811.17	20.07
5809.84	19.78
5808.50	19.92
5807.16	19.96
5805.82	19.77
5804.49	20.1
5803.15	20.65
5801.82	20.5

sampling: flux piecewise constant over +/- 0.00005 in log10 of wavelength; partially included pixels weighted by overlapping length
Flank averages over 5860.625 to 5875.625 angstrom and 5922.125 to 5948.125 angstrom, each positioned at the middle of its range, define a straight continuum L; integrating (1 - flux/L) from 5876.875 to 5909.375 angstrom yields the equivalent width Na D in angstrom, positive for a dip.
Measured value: 2.2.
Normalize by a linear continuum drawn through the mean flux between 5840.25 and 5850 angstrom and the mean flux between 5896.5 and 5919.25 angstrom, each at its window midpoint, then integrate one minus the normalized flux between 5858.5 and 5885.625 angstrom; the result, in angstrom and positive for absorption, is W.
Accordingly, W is 0.5 angstrom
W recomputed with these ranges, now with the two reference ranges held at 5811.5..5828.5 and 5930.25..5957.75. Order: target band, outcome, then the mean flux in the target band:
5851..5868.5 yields 1.0 angstrom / 18.5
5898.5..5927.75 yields -0.3 angstrom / 19.7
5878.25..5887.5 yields 0.5 angstrom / 18.4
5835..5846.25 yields -0.1 angstrom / 19.9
